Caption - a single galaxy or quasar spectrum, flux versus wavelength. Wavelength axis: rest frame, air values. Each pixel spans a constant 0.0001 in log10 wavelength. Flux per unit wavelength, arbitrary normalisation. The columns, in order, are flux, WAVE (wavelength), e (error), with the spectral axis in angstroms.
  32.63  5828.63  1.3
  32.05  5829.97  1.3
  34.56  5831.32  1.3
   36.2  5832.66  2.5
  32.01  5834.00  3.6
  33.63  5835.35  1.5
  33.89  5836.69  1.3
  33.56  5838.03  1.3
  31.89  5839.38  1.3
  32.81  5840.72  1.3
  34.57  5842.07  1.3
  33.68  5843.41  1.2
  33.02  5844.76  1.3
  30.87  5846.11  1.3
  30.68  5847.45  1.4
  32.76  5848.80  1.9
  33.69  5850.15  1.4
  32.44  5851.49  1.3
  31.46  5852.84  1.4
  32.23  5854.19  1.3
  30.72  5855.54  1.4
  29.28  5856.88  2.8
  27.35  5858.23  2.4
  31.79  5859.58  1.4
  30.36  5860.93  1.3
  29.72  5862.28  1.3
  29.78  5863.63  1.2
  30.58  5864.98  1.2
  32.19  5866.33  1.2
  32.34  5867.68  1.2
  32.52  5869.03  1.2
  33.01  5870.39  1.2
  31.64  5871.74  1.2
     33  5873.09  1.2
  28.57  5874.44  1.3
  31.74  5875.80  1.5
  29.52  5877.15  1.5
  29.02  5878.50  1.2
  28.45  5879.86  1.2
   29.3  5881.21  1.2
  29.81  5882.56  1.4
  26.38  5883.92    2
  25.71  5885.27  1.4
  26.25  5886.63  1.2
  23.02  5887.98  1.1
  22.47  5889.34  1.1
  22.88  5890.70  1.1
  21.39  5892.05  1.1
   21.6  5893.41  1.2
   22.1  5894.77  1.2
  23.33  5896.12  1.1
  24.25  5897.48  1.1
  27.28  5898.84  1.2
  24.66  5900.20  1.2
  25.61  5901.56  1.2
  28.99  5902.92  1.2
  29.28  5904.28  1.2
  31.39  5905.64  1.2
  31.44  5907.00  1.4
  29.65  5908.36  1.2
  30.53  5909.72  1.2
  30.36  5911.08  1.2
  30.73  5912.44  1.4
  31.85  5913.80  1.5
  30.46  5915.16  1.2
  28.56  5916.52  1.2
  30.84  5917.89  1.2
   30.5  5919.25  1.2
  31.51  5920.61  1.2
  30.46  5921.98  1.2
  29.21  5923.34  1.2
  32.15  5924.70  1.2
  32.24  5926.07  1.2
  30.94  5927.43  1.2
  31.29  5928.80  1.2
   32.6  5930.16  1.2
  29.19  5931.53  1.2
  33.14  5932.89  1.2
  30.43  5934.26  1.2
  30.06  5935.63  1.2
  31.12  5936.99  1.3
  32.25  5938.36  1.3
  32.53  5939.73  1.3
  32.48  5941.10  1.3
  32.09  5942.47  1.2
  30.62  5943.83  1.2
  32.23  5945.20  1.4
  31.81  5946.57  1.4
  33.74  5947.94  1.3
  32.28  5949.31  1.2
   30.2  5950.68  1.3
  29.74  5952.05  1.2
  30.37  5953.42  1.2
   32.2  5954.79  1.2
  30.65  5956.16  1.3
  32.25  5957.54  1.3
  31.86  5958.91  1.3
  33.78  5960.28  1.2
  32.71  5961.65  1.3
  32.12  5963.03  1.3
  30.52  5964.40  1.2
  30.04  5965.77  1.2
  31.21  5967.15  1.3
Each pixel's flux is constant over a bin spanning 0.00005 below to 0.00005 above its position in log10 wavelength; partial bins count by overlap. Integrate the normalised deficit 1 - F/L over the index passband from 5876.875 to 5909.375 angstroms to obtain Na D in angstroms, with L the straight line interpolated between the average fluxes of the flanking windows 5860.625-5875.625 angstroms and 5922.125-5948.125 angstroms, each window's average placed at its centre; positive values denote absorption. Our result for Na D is 5.1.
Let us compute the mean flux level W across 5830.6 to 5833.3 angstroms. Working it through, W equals 35.3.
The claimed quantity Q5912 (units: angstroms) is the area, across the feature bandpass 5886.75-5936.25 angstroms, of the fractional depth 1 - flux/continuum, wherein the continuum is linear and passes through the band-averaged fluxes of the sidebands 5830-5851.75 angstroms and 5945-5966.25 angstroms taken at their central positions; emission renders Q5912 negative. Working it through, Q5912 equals 5.7 angstroms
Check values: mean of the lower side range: 33.1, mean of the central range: 28.5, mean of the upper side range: 31.7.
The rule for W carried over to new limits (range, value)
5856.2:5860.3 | 29.5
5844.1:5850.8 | 32.2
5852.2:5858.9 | 30.2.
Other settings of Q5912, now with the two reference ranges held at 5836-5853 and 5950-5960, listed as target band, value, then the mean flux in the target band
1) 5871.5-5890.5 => 2.50 angstroms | 28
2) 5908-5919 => 0.47 angstroms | 30.4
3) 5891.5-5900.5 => 2.39 angstroms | 23.5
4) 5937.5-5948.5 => -0.30 angstroms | 32.2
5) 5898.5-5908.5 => 1.06 angstroms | 28.5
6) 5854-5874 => 0.88 angstroms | 31.1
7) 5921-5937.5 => 0.23 angstroms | 31.1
